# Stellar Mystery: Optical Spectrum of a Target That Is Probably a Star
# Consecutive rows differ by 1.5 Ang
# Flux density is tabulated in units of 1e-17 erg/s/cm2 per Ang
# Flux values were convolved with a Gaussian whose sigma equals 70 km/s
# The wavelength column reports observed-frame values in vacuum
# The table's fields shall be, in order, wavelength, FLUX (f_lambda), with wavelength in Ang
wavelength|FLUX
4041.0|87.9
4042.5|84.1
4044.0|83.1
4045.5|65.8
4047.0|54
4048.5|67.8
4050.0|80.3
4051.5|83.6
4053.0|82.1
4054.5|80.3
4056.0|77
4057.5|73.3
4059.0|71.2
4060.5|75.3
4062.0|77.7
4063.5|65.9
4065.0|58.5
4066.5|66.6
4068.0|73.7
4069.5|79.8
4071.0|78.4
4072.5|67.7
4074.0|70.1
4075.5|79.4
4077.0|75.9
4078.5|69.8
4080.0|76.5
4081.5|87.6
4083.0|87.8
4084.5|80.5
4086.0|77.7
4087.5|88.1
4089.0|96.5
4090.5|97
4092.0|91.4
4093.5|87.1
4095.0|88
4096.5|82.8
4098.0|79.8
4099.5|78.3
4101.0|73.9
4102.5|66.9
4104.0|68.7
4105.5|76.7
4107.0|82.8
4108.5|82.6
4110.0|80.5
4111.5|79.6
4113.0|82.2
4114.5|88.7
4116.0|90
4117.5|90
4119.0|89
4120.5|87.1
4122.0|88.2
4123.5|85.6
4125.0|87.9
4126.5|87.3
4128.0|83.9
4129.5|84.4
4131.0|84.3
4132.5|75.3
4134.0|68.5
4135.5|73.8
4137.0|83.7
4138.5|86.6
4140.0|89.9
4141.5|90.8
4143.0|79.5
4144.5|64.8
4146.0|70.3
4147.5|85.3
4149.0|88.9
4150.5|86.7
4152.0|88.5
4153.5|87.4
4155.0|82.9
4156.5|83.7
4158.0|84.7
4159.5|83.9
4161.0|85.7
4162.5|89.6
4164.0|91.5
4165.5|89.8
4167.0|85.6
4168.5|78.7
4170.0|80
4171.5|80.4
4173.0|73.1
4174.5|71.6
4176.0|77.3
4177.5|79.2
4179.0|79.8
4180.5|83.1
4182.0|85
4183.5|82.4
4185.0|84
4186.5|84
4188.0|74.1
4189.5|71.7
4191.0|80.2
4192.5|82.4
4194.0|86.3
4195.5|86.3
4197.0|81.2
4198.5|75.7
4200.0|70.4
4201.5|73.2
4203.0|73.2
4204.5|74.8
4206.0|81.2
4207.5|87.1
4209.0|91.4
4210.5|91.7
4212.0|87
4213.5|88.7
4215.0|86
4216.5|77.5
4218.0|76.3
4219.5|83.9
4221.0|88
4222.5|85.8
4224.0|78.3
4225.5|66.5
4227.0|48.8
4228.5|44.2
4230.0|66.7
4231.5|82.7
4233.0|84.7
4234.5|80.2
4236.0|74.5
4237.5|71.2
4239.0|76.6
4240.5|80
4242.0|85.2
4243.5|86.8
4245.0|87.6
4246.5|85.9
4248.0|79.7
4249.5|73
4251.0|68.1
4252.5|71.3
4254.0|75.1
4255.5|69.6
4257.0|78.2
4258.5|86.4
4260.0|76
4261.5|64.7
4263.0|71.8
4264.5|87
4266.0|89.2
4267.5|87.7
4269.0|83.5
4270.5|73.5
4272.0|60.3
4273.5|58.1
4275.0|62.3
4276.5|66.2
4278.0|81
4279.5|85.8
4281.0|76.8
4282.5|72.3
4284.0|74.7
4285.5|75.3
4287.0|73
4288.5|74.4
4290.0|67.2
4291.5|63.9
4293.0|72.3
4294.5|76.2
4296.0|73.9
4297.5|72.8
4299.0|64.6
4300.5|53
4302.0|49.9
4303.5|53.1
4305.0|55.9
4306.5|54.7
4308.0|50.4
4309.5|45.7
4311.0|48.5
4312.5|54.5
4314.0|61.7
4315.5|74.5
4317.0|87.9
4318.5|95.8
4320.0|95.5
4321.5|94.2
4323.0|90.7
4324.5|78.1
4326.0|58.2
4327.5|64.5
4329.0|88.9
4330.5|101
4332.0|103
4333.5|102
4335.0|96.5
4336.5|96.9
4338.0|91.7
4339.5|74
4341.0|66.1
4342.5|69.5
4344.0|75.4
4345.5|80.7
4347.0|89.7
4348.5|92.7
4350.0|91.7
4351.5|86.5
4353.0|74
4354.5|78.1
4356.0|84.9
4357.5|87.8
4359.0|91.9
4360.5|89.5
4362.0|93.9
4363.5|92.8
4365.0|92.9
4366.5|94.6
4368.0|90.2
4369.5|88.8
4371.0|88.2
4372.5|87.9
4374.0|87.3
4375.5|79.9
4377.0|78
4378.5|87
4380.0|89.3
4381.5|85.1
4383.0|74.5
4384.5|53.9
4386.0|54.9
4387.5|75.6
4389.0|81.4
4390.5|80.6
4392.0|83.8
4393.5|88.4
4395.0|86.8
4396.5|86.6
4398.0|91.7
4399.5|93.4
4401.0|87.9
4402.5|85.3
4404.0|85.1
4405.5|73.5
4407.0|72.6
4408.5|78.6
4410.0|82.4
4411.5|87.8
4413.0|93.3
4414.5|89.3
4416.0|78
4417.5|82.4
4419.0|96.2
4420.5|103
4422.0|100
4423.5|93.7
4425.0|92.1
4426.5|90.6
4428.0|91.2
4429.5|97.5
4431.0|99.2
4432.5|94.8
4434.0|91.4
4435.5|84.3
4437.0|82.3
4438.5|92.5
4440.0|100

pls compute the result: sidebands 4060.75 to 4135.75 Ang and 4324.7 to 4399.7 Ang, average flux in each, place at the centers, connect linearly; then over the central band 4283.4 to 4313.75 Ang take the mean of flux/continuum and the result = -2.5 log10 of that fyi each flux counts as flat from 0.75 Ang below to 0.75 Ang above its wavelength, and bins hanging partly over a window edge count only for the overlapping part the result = 0.31 mag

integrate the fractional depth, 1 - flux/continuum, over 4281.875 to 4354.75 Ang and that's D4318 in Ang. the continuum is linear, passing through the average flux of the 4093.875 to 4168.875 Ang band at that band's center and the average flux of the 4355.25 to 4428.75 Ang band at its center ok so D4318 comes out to 8.4 Ang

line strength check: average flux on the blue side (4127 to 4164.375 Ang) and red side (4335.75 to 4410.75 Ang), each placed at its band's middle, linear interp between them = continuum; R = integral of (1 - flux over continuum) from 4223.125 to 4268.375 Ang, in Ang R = 3.9 Ang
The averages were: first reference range 82.9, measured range 76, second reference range 83.5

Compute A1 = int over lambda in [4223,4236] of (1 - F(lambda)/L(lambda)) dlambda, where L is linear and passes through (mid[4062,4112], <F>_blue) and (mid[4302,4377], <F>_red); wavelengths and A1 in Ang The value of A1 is 1.7 Ang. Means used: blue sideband 78.7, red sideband 80.7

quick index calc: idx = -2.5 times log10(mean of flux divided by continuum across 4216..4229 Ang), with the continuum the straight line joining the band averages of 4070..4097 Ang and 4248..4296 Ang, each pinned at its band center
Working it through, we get 0.05 mag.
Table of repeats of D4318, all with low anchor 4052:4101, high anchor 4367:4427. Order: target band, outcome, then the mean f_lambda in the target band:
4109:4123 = -1.2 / 86.1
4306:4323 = 2.6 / 70.6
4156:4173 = -0.8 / 84.4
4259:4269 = 0.3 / 79.9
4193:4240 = 1.9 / 78.1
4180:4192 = 0.0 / 80.5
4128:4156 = -0.7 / 81.8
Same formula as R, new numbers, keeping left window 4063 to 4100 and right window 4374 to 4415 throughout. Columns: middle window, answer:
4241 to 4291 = 3.0 Ang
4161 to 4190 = -0.4 Ang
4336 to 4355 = -0.1 Ang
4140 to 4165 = -1.3 Ang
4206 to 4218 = -0.8 Ang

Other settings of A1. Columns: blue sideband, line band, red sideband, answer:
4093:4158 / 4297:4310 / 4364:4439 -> 4.5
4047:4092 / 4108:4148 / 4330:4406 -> -2.1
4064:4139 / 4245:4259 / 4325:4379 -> 1.2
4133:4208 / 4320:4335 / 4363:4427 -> -0.7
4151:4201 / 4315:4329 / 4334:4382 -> 0.4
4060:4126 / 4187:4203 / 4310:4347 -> 0.5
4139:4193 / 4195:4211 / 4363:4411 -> 0.4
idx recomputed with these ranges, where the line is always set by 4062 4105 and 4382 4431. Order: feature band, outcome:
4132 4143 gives -0.02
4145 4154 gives -0.06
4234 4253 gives 0.04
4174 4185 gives 0.00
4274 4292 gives 0.14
